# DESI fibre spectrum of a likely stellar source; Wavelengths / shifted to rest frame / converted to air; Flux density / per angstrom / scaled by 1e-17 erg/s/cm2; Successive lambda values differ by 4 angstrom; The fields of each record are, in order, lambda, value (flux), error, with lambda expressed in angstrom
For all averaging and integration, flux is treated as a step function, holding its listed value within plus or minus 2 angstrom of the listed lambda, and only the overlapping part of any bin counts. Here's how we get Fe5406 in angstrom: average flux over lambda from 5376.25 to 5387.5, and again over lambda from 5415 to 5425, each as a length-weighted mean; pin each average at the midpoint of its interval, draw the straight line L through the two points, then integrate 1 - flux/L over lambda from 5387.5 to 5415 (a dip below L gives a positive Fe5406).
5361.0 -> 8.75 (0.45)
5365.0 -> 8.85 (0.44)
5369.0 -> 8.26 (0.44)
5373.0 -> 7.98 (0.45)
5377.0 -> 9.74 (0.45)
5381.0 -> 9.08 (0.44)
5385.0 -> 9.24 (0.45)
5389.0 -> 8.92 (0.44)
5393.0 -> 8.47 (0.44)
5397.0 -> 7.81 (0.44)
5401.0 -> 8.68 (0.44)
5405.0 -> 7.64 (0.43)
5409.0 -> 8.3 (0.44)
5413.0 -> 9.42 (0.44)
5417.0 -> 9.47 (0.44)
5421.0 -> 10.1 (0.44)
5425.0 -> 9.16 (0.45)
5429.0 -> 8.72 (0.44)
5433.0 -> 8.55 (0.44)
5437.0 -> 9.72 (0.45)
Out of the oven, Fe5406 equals 3.0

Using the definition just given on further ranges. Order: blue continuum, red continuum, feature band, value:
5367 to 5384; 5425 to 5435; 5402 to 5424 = -0.6 angstrom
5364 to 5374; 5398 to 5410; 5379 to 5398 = -1.2 angstrom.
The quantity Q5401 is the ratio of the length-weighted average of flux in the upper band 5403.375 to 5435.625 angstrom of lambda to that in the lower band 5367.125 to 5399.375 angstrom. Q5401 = 1.03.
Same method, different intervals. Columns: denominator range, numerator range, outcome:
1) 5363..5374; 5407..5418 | 1.07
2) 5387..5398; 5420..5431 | 1.09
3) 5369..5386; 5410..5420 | 1.05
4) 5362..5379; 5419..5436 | 1.05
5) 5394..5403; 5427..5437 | 1.07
